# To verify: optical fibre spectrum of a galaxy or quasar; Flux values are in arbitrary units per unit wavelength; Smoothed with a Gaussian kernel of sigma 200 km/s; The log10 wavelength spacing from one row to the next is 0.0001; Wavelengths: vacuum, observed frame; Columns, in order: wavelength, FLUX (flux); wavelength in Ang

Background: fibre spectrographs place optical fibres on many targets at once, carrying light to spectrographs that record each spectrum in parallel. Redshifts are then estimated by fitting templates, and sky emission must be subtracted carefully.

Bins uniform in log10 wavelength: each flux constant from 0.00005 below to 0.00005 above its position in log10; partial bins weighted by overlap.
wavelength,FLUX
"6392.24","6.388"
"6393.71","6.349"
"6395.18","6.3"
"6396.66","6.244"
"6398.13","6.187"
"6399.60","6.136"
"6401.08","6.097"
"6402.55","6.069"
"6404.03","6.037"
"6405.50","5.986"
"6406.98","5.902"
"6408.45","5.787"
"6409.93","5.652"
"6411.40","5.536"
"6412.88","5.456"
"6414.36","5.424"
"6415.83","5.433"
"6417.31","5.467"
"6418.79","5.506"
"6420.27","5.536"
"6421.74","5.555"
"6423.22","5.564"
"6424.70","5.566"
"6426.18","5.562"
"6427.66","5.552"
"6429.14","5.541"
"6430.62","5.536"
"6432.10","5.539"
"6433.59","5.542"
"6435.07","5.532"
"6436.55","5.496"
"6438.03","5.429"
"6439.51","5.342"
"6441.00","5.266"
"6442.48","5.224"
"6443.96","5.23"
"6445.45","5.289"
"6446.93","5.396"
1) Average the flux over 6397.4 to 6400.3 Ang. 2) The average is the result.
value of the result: 6.17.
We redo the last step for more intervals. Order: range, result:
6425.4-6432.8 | 5.55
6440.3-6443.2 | 5.25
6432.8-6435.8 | 5.52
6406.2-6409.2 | 5.84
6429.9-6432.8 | 5.54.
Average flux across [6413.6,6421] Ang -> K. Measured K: 5.47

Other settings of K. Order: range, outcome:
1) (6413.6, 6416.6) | 5.43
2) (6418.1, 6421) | 5.52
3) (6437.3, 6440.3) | 5.38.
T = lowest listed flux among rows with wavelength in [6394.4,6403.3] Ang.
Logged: 6.069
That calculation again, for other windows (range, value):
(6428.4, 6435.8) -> 5.532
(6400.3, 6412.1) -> 5.536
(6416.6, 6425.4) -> 5.467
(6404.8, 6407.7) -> 5.902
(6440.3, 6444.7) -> 5.224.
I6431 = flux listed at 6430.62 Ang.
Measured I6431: 5.536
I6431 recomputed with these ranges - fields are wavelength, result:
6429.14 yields 5.541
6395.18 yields 6.3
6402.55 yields 6.069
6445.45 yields 5.289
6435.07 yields 5.532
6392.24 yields 6.388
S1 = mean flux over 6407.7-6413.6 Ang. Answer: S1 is 5.61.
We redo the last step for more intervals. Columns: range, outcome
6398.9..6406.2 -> 6.06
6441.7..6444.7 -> 5.24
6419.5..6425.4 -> 5.56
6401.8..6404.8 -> 6.06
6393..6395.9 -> 6.33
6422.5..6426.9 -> 5.56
